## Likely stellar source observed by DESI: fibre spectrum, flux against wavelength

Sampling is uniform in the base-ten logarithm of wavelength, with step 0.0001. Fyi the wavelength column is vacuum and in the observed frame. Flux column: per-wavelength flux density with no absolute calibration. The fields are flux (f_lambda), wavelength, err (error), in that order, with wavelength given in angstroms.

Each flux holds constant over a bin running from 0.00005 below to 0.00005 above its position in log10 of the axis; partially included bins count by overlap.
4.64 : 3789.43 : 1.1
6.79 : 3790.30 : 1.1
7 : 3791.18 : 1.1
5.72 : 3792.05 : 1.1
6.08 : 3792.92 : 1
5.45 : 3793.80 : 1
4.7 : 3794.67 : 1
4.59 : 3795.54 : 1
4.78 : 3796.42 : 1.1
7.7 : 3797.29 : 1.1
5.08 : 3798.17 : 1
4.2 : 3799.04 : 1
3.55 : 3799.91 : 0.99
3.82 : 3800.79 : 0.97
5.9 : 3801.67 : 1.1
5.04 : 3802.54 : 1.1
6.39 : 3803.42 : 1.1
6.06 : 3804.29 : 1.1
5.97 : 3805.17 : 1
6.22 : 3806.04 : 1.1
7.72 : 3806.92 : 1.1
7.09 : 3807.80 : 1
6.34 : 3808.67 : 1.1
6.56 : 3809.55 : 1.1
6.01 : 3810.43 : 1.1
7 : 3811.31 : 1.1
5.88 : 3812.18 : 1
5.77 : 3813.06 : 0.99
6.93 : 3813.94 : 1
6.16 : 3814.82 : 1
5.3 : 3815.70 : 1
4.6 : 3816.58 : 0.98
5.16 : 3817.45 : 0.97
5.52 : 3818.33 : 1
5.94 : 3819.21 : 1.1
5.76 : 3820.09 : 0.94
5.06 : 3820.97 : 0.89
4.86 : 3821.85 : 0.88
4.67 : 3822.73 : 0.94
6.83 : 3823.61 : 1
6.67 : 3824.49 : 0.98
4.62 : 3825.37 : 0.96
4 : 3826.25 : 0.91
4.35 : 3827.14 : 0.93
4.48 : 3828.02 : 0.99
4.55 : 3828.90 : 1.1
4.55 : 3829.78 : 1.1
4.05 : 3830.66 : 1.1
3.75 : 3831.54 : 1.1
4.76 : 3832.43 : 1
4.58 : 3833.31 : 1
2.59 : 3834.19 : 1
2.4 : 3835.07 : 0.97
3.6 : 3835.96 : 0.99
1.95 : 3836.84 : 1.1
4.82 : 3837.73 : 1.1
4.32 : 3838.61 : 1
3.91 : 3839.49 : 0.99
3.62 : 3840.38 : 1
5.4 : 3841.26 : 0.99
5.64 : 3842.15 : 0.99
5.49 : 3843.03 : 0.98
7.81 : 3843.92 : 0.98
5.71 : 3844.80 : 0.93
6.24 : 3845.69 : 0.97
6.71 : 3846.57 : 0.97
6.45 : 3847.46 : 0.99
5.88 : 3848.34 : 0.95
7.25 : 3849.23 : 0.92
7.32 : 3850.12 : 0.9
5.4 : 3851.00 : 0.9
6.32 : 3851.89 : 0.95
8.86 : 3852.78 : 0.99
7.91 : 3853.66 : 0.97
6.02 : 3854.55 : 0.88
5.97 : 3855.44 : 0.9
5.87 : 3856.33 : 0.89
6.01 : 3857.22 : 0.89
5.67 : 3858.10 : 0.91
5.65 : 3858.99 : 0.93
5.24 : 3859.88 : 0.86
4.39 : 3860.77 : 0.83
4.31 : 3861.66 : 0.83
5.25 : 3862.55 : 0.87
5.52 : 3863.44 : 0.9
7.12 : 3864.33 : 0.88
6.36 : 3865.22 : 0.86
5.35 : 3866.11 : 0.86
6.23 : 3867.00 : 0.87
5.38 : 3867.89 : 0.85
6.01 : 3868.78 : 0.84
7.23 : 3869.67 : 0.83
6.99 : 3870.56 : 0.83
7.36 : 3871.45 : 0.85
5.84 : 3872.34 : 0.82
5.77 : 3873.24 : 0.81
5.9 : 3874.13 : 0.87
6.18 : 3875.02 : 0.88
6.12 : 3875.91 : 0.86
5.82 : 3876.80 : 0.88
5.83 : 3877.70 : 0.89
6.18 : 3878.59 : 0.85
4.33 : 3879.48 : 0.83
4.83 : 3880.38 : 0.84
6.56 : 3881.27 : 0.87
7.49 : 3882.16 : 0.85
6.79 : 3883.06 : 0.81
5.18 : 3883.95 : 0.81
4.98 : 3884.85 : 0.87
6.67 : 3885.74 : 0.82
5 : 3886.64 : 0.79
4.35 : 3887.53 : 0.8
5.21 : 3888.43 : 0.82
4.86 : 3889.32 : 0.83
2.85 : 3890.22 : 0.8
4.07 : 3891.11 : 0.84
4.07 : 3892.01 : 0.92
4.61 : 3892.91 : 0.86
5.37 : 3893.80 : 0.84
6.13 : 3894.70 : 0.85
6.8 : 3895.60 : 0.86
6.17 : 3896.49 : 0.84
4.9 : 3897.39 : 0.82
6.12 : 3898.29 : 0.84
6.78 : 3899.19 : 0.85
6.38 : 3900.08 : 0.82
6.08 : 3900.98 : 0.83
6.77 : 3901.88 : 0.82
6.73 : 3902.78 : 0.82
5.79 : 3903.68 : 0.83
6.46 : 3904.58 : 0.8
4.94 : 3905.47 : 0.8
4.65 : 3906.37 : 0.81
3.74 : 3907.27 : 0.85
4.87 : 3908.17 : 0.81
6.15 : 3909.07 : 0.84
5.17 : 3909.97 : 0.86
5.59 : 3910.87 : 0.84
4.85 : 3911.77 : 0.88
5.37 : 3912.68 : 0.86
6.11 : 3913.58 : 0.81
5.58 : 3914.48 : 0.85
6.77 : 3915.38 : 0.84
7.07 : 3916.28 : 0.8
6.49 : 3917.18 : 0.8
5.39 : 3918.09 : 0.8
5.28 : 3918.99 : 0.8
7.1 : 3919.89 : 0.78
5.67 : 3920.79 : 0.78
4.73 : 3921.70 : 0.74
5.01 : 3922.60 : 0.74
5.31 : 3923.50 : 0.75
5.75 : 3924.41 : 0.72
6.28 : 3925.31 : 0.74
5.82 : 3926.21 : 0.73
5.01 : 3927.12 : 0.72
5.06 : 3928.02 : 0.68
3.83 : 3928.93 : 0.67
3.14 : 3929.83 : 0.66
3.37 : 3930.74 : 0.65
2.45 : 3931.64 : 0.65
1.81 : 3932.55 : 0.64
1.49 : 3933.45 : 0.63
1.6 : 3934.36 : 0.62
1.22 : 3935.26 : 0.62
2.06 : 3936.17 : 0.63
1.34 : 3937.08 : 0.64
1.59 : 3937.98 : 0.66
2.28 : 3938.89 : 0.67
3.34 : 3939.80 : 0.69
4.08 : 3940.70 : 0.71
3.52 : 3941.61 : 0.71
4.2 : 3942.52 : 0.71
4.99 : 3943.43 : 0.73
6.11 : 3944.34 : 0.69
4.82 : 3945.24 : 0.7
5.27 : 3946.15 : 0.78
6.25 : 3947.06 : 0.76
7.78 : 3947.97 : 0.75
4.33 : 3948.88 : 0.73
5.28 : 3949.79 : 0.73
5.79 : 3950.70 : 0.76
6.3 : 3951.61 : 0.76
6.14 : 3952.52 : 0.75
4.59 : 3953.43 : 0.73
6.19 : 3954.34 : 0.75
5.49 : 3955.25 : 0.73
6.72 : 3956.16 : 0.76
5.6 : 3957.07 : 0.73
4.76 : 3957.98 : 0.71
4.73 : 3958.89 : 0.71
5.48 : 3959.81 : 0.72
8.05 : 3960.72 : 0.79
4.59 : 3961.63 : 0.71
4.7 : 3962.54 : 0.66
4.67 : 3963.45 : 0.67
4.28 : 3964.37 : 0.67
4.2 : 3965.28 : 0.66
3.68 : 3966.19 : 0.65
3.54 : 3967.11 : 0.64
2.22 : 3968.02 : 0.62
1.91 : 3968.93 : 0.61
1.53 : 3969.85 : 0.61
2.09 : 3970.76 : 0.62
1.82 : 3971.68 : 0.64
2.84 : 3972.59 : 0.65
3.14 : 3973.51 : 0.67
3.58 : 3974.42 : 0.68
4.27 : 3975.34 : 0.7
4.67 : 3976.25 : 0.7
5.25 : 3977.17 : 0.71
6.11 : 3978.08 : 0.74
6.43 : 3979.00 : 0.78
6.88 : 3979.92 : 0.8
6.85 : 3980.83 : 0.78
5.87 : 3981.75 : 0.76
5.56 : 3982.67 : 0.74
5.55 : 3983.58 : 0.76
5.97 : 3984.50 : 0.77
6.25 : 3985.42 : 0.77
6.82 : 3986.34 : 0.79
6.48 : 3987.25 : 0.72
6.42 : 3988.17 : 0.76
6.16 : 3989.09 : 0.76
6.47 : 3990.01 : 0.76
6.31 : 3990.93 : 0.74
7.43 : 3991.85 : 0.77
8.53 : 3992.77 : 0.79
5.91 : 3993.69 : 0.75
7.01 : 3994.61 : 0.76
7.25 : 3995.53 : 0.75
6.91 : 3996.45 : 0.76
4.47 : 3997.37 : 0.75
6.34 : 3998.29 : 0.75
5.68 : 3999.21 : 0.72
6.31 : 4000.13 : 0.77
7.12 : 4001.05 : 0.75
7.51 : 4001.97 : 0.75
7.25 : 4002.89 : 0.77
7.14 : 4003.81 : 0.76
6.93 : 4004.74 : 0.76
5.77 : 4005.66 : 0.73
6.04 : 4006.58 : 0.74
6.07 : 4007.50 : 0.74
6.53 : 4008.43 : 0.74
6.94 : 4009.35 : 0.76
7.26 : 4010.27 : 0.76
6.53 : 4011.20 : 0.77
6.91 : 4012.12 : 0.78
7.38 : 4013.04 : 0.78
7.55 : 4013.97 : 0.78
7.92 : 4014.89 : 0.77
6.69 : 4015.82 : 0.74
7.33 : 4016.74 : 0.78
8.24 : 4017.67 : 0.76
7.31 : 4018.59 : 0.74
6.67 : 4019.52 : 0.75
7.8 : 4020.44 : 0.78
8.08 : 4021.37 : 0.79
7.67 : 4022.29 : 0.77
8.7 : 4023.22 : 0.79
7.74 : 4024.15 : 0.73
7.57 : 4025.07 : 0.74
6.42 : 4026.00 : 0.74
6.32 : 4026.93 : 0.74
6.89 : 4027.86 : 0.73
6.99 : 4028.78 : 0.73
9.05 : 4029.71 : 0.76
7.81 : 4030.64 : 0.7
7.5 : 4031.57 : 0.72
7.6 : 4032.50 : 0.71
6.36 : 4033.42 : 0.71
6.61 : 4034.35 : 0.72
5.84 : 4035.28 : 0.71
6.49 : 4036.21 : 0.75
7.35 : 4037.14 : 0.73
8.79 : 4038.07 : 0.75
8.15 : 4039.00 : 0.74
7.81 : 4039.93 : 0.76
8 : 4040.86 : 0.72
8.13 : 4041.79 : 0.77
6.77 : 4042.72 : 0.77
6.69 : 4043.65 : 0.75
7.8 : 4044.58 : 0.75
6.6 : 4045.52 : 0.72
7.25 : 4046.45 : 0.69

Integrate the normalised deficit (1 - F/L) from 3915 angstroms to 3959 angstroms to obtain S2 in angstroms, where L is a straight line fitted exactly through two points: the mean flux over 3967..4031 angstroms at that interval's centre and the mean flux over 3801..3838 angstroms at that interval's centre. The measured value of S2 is 9.1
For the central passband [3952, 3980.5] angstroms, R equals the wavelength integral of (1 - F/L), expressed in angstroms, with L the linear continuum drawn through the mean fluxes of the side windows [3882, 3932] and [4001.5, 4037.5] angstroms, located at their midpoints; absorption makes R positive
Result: 8.0 angstroms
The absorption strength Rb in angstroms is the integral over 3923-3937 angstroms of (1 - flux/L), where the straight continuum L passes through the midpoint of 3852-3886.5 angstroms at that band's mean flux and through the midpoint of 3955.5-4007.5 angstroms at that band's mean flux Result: 5.32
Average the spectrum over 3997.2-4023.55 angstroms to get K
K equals 6.99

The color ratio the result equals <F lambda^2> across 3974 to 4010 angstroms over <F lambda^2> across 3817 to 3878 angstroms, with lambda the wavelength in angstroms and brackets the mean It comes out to 1.2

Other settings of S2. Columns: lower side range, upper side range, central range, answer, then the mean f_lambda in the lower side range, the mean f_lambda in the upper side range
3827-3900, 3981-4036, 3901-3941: 9.22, 5.5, 6.88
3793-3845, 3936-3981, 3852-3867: -2.95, 5.19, 4.53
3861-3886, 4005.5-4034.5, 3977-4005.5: 1.96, 5.97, 7.22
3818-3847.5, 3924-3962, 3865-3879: -4.26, 4.85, 4.49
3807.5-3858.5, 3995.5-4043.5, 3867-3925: 3.04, 5.46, 7.12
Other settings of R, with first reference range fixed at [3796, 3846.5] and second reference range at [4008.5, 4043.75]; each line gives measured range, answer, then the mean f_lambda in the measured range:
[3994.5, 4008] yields 1.14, 6.51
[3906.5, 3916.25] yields 1.12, 5.46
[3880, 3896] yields 1.63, 5.32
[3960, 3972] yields 5.40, 3.7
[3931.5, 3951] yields 8.37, 3.71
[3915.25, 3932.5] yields 3.18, 5.13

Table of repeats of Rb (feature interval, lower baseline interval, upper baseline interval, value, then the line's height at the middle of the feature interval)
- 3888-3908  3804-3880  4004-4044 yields 2.27 angstroms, 6.12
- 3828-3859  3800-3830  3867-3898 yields 1.69 angstroms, 5.64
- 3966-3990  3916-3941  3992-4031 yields 4.78 angstroms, 5.84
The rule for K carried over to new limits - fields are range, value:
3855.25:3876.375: 5.91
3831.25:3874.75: 5.6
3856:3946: 5.16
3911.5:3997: 4.95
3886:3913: 5.37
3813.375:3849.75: 5.05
